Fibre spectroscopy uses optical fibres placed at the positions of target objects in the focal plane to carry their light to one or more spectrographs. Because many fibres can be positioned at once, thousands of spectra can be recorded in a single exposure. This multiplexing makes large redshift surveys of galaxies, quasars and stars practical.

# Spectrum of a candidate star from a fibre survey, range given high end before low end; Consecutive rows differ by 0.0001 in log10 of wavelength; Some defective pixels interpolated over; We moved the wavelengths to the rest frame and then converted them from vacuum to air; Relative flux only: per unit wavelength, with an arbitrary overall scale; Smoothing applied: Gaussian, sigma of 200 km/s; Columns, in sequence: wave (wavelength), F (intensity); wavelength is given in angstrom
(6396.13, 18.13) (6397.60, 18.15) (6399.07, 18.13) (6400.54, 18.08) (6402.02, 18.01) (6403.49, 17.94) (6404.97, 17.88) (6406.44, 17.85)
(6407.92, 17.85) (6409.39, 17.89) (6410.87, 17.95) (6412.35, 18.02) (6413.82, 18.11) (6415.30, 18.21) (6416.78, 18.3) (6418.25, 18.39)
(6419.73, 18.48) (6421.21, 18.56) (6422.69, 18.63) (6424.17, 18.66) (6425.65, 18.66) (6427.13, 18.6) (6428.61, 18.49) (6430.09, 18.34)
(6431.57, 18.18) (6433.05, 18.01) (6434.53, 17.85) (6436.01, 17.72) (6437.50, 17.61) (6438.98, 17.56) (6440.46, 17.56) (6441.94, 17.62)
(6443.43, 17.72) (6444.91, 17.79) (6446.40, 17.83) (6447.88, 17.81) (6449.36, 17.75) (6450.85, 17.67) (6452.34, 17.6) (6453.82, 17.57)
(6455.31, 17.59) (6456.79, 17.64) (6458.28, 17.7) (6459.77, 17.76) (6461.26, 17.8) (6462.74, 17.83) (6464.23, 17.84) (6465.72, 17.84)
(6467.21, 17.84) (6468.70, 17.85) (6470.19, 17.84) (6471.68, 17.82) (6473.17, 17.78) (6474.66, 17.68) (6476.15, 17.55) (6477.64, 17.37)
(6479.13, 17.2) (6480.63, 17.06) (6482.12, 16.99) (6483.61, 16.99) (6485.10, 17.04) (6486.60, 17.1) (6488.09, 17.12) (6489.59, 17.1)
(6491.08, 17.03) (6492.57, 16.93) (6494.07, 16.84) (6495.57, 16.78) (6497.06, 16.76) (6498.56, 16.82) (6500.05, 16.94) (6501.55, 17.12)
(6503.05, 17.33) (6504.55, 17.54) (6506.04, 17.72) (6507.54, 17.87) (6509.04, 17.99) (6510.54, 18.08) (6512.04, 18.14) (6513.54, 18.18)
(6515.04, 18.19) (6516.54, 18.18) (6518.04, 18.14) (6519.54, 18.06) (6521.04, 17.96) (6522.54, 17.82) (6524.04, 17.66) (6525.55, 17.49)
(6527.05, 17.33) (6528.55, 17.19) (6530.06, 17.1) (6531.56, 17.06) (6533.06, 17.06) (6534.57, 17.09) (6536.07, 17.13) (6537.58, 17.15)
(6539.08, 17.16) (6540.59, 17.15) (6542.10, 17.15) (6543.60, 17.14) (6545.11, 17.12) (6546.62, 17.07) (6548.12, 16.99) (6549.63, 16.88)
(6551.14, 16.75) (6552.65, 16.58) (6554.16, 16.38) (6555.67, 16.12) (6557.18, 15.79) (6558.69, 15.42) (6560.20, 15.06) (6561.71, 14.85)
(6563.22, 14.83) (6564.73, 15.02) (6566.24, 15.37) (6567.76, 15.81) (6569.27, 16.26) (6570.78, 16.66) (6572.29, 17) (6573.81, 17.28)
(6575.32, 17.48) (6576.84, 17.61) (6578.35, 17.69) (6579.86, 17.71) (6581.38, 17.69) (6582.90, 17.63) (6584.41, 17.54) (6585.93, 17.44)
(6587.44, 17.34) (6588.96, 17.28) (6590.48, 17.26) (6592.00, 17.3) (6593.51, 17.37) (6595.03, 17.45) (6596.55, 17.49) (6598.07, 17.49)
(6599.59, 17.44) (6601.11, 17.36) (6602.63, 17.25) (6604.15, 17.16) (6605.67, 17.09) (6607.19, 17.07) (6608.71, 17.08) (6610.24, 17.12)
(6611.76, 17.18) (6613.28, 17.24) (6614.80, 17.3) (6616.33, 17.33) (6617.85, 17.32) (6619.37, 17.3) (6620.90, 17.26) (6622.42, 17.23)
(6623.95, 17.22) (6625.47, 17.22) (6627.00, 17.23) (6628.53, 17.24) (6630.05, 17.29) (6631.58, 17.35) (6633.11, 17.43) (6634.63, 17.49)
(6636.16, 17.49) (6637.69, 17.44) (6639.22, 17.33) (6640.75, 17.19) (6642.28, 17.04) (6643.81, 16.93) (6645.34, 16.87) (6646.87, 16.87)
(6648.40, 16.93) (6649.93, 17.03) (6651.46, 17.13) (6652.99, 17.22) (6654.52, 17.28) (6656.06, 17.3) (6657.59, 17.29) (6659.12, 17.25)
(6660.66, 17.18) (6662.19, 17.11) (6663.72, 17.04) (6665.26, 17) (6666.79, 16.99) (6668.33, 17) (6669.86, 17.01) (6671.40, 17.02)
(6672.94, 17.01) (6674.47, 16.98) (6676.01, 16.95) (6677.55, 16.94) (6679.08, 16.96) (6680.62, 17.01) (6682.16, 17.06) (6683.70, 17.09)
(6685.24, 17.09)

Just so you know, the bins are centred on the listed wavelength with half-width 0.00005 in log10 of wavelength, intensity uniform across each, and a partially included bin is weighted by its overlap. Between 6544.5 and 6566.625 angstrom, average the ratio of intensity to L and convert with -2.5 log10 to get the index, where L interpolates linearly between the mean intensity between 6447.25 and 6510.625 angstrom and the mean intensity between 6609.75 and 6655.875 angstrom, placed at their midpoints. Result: 0.09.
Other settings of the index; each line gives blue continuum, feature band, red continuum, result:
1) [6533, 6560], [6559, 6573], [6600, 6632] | 0.08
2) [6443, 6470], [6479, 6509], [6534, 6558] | 0.02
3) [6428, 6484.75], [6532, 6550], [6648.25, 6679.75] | 0.02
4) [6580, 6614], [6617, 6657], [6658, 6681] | 0.00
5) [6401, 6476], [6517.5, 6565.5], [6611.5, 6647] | 0.05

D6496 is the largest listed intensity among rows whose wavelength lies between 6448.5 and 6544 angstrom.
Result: 18.19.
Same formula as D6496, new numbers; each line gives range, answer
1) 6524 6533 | 17.66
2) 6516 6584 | 18.18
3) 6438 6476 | 17.85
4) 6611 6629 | 17.33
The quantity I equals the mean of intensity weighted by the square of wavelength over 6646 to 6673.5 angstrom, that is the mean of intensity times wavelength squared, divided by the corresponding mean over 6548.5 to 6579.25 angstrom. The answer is 1.08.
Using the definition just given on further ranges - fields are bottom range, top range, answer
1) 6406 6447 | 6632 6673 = 1.02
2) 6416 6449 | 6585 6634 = 1.01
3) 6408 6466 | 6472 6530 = 0.99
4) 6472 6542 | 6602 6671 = 1.03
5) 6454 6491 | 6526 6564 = 0.97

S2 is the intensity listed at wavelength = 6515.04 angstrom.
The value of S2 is 18.19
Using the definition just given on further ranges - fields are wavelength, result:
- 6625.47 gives 17.22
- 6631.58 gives 17.35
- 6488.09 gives 17.12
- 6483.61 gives 16.99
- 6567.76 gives 15.81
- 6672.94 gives 17.01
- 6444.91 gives 17.79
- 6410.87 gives 17.95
